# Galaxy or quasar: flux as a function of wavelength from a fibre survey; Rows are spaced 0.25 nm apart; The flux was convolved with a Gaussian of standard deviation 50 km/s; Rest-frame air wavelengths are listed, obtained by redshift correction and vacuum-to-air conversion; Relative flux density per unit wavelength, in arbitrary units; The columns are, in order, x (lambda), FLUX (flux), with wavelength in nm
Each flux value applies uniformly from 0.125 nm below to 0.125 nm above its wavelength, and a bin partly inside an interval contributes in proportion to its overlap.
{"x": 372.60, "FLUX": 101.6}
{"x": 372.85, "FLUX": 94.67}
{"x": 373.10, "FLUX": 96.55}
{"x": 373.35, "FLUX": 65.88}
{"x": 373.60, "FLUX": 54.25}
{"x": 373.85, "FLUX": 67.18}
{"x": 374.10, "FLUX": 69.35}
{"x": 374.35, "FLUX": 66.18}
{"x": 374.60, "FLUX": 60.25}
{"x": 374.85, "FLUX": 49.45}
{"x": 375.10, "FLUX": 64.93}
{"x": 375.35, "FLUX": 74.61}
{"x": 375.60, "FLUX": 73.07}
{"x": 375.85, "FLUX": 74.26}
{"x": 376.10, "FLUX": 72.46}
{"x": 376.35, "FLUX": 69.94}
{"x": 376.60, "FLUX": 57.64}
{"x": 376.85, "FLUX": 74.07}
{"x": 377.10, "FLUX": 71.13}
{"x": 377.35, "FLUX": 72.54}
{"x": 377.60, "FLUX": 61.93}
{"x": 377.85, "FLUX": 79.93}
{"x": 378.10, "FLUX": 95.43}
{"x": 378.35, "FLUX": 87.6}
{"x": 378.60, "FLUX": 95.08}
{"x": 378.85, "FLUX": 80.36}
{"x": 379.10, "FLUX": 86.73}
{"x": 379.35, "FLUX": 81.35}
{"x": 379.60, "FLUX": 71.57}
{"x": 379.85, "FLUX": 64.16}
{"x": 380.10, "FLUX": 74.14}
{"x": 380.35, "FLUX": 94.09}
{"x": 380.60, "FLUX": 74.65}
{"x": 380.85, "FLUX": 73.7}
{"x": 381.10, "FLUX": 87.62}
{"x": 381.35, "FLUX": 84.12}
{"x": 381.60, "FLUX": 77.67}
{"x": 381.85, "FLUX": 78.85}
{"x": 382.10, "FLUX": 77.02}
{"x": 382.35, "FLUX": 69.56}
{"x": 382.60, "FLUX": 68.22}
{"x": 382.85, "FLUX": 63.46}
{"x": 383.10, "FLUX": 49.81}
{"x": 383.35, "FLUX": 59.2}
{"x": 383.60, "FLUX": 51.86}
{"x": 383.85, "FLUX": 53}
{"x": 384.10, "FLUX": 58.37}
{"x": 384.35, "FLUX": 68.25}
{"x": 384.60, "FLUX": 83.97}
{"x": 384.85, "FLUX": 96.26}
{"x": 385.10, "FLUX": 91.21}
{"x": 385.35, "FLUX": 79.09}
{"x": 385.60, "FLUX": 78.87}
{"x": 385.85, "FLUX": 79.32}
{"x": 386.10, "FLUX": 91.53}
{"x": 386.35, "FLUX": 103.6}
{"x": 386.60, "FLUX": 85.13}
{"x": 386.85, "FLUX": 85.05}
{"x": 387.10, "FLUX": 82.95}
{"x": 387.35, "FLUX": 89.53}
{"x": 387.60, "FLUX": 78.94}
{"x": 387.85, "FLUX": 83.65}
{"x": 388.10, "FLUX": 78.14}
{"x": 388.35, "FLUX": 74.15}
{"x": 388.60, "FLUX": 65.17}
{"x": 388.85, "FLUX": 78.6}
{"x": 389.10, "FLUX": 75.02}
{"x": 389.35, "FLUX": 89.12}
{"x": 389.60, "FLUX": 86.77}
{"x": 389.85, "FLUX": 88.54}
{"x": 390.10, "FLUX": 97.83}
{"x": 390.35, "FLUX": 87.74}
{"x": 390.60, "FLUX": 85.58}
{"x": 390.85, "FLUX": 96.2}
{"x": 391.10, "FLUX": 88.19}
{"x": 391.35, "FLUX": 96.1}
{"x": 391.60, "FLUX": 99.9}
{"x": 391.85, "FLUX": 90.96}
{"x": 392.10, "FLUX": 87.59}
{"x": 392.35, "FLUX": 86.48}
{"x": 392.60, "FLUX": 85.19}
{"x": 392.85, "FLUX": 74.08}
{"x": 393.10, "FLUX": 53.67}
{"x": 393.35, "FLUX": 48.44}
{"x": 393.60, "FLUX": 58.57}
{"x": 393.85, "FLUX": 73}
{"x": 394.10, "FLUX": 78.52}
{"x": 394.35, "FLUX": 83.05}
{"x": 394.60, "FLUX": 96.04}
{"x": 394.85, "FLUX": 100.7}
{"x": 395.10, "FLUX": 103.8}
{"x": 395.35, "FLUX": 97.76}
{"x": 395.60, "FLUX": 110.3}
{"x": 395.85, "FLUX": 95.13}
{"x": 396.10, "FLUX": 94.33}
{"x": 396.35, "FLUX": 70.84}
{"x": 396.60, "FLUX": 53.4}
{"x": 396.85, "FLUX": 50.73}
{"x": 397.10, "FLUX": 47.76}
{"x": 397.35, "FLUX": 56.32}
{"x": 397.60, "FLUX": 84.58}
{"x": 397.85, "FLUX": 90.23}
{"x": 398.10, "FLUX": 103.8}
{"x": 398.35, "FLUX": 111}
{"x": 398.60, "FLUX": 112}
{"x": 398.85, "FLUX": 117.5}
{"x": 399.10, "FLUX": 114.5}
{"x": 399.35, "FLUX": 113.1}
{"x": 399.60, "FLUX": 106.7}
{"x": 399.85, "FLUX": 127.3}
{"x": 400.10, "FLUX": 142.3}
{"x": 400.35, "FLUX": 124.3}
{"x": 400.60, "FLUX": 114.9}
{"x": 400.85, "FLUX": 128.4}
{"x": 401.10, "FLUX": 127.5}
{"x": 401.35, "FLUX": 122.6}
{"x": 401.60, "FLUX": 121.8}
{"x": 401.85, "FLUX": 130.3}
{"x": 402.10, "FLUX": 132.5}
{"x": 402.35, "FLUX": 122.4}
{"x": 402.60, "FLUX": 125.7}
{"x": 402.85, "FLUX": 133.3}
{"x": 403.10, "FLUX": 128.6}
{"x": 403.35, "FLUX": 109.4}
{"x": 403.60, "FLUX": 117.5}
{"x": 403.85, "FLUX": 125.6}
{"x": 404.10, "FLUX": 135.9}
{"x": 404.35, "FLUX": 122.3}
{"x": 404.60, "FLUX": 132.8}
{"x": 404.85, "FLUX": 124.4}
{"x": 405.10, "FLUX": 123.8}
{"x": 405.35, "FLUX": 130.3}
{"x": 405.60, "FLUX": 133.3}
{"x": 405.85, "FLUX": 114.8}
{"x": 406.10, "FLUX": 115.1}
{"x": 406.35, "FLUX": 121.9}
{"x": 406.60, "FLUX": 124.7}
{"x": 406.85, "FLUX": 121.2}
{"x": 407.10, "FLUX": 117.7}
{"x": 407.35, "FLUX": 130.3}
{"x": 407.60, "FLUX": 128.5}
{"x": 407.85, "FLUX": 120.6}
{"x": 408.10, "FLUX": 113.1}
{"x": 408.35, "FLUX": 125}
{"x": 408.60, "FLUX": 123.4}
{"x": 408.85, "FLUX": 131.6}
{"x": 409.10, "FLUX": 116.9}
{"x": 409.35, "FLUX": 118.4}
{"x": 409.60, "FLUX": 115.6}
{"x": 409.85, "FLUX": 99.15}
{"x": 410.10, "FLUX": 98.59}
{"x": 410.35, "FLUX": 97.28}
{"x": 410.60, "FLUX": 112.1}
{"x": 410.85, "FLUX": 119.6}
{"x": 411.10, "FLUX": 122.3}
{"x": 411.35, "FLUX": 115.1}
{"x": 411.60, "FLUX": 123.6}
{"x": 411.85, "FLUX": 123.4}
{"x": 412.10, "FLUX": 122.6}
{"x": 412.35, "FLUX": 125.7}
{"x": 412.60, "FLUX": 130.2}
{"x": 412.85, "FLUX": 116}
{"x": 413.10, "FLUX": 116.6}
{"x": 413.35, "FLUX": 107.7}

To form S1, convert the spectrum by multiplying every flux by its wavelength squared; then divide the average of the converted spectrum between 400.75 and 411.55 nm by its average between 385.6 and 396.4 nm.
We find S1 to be 1.54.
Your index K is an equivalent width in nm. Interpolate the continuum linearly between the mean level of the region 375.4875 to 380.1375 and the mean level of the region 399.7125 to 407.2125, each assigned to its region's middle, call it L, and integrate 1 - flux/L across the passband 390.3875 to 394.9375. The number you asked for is 0.96 nm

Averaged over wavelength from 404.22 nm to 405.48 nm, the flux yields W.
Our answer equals 127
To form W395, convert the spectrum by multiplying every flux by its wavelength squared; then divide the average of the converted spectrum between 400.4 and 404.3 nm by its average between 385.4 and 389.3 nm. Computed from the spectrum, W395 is 1.64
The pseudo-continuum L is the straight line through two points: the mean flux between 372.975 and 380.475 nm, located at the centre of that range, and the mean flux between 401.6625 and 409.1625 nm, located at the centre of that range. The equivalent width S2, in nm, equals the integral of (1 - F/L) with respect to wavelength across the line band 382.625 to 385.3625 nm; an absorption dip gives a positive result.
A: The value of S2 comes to 0.58 nm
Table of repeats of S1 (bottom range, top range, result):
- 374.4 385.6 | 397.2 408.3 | 1.83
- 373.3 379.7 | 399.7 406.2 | 1.99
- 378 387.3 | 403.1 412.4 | 1.75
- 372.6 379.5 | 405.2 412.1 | 1.89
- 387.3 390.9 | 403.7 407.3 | 1.62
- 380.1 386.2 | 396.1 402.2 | 1.52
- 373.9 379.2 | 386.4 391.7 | 1.25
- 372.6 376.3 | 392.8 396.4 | 1.29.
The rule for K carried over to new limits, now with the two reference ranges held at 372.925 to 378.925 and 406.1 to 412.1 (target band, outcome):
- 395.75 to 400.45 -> 0.365 nm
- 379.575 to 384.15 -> 0.577 nm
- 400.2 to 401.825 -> -0.256 nm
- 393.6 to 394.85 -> 0.201 nm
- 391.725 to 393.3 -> 0.282 nm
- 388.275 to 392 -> 0.215 nm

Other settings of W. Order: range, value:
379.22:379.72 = 76.6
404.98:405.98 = 126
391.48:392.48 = 91.2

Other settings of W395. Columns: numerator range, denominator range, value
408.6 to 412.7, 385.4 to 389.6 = 1.60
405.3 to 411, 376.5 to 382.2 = 1.75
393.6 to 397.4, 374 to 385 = 1.20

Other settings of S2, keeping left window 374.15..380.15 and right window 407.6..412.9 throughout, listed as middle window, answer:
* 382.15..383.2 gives 0.22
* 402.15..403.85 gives -0.24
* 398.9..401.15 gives -0.38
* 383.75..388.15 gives 0.18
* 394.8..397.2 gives 0.39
